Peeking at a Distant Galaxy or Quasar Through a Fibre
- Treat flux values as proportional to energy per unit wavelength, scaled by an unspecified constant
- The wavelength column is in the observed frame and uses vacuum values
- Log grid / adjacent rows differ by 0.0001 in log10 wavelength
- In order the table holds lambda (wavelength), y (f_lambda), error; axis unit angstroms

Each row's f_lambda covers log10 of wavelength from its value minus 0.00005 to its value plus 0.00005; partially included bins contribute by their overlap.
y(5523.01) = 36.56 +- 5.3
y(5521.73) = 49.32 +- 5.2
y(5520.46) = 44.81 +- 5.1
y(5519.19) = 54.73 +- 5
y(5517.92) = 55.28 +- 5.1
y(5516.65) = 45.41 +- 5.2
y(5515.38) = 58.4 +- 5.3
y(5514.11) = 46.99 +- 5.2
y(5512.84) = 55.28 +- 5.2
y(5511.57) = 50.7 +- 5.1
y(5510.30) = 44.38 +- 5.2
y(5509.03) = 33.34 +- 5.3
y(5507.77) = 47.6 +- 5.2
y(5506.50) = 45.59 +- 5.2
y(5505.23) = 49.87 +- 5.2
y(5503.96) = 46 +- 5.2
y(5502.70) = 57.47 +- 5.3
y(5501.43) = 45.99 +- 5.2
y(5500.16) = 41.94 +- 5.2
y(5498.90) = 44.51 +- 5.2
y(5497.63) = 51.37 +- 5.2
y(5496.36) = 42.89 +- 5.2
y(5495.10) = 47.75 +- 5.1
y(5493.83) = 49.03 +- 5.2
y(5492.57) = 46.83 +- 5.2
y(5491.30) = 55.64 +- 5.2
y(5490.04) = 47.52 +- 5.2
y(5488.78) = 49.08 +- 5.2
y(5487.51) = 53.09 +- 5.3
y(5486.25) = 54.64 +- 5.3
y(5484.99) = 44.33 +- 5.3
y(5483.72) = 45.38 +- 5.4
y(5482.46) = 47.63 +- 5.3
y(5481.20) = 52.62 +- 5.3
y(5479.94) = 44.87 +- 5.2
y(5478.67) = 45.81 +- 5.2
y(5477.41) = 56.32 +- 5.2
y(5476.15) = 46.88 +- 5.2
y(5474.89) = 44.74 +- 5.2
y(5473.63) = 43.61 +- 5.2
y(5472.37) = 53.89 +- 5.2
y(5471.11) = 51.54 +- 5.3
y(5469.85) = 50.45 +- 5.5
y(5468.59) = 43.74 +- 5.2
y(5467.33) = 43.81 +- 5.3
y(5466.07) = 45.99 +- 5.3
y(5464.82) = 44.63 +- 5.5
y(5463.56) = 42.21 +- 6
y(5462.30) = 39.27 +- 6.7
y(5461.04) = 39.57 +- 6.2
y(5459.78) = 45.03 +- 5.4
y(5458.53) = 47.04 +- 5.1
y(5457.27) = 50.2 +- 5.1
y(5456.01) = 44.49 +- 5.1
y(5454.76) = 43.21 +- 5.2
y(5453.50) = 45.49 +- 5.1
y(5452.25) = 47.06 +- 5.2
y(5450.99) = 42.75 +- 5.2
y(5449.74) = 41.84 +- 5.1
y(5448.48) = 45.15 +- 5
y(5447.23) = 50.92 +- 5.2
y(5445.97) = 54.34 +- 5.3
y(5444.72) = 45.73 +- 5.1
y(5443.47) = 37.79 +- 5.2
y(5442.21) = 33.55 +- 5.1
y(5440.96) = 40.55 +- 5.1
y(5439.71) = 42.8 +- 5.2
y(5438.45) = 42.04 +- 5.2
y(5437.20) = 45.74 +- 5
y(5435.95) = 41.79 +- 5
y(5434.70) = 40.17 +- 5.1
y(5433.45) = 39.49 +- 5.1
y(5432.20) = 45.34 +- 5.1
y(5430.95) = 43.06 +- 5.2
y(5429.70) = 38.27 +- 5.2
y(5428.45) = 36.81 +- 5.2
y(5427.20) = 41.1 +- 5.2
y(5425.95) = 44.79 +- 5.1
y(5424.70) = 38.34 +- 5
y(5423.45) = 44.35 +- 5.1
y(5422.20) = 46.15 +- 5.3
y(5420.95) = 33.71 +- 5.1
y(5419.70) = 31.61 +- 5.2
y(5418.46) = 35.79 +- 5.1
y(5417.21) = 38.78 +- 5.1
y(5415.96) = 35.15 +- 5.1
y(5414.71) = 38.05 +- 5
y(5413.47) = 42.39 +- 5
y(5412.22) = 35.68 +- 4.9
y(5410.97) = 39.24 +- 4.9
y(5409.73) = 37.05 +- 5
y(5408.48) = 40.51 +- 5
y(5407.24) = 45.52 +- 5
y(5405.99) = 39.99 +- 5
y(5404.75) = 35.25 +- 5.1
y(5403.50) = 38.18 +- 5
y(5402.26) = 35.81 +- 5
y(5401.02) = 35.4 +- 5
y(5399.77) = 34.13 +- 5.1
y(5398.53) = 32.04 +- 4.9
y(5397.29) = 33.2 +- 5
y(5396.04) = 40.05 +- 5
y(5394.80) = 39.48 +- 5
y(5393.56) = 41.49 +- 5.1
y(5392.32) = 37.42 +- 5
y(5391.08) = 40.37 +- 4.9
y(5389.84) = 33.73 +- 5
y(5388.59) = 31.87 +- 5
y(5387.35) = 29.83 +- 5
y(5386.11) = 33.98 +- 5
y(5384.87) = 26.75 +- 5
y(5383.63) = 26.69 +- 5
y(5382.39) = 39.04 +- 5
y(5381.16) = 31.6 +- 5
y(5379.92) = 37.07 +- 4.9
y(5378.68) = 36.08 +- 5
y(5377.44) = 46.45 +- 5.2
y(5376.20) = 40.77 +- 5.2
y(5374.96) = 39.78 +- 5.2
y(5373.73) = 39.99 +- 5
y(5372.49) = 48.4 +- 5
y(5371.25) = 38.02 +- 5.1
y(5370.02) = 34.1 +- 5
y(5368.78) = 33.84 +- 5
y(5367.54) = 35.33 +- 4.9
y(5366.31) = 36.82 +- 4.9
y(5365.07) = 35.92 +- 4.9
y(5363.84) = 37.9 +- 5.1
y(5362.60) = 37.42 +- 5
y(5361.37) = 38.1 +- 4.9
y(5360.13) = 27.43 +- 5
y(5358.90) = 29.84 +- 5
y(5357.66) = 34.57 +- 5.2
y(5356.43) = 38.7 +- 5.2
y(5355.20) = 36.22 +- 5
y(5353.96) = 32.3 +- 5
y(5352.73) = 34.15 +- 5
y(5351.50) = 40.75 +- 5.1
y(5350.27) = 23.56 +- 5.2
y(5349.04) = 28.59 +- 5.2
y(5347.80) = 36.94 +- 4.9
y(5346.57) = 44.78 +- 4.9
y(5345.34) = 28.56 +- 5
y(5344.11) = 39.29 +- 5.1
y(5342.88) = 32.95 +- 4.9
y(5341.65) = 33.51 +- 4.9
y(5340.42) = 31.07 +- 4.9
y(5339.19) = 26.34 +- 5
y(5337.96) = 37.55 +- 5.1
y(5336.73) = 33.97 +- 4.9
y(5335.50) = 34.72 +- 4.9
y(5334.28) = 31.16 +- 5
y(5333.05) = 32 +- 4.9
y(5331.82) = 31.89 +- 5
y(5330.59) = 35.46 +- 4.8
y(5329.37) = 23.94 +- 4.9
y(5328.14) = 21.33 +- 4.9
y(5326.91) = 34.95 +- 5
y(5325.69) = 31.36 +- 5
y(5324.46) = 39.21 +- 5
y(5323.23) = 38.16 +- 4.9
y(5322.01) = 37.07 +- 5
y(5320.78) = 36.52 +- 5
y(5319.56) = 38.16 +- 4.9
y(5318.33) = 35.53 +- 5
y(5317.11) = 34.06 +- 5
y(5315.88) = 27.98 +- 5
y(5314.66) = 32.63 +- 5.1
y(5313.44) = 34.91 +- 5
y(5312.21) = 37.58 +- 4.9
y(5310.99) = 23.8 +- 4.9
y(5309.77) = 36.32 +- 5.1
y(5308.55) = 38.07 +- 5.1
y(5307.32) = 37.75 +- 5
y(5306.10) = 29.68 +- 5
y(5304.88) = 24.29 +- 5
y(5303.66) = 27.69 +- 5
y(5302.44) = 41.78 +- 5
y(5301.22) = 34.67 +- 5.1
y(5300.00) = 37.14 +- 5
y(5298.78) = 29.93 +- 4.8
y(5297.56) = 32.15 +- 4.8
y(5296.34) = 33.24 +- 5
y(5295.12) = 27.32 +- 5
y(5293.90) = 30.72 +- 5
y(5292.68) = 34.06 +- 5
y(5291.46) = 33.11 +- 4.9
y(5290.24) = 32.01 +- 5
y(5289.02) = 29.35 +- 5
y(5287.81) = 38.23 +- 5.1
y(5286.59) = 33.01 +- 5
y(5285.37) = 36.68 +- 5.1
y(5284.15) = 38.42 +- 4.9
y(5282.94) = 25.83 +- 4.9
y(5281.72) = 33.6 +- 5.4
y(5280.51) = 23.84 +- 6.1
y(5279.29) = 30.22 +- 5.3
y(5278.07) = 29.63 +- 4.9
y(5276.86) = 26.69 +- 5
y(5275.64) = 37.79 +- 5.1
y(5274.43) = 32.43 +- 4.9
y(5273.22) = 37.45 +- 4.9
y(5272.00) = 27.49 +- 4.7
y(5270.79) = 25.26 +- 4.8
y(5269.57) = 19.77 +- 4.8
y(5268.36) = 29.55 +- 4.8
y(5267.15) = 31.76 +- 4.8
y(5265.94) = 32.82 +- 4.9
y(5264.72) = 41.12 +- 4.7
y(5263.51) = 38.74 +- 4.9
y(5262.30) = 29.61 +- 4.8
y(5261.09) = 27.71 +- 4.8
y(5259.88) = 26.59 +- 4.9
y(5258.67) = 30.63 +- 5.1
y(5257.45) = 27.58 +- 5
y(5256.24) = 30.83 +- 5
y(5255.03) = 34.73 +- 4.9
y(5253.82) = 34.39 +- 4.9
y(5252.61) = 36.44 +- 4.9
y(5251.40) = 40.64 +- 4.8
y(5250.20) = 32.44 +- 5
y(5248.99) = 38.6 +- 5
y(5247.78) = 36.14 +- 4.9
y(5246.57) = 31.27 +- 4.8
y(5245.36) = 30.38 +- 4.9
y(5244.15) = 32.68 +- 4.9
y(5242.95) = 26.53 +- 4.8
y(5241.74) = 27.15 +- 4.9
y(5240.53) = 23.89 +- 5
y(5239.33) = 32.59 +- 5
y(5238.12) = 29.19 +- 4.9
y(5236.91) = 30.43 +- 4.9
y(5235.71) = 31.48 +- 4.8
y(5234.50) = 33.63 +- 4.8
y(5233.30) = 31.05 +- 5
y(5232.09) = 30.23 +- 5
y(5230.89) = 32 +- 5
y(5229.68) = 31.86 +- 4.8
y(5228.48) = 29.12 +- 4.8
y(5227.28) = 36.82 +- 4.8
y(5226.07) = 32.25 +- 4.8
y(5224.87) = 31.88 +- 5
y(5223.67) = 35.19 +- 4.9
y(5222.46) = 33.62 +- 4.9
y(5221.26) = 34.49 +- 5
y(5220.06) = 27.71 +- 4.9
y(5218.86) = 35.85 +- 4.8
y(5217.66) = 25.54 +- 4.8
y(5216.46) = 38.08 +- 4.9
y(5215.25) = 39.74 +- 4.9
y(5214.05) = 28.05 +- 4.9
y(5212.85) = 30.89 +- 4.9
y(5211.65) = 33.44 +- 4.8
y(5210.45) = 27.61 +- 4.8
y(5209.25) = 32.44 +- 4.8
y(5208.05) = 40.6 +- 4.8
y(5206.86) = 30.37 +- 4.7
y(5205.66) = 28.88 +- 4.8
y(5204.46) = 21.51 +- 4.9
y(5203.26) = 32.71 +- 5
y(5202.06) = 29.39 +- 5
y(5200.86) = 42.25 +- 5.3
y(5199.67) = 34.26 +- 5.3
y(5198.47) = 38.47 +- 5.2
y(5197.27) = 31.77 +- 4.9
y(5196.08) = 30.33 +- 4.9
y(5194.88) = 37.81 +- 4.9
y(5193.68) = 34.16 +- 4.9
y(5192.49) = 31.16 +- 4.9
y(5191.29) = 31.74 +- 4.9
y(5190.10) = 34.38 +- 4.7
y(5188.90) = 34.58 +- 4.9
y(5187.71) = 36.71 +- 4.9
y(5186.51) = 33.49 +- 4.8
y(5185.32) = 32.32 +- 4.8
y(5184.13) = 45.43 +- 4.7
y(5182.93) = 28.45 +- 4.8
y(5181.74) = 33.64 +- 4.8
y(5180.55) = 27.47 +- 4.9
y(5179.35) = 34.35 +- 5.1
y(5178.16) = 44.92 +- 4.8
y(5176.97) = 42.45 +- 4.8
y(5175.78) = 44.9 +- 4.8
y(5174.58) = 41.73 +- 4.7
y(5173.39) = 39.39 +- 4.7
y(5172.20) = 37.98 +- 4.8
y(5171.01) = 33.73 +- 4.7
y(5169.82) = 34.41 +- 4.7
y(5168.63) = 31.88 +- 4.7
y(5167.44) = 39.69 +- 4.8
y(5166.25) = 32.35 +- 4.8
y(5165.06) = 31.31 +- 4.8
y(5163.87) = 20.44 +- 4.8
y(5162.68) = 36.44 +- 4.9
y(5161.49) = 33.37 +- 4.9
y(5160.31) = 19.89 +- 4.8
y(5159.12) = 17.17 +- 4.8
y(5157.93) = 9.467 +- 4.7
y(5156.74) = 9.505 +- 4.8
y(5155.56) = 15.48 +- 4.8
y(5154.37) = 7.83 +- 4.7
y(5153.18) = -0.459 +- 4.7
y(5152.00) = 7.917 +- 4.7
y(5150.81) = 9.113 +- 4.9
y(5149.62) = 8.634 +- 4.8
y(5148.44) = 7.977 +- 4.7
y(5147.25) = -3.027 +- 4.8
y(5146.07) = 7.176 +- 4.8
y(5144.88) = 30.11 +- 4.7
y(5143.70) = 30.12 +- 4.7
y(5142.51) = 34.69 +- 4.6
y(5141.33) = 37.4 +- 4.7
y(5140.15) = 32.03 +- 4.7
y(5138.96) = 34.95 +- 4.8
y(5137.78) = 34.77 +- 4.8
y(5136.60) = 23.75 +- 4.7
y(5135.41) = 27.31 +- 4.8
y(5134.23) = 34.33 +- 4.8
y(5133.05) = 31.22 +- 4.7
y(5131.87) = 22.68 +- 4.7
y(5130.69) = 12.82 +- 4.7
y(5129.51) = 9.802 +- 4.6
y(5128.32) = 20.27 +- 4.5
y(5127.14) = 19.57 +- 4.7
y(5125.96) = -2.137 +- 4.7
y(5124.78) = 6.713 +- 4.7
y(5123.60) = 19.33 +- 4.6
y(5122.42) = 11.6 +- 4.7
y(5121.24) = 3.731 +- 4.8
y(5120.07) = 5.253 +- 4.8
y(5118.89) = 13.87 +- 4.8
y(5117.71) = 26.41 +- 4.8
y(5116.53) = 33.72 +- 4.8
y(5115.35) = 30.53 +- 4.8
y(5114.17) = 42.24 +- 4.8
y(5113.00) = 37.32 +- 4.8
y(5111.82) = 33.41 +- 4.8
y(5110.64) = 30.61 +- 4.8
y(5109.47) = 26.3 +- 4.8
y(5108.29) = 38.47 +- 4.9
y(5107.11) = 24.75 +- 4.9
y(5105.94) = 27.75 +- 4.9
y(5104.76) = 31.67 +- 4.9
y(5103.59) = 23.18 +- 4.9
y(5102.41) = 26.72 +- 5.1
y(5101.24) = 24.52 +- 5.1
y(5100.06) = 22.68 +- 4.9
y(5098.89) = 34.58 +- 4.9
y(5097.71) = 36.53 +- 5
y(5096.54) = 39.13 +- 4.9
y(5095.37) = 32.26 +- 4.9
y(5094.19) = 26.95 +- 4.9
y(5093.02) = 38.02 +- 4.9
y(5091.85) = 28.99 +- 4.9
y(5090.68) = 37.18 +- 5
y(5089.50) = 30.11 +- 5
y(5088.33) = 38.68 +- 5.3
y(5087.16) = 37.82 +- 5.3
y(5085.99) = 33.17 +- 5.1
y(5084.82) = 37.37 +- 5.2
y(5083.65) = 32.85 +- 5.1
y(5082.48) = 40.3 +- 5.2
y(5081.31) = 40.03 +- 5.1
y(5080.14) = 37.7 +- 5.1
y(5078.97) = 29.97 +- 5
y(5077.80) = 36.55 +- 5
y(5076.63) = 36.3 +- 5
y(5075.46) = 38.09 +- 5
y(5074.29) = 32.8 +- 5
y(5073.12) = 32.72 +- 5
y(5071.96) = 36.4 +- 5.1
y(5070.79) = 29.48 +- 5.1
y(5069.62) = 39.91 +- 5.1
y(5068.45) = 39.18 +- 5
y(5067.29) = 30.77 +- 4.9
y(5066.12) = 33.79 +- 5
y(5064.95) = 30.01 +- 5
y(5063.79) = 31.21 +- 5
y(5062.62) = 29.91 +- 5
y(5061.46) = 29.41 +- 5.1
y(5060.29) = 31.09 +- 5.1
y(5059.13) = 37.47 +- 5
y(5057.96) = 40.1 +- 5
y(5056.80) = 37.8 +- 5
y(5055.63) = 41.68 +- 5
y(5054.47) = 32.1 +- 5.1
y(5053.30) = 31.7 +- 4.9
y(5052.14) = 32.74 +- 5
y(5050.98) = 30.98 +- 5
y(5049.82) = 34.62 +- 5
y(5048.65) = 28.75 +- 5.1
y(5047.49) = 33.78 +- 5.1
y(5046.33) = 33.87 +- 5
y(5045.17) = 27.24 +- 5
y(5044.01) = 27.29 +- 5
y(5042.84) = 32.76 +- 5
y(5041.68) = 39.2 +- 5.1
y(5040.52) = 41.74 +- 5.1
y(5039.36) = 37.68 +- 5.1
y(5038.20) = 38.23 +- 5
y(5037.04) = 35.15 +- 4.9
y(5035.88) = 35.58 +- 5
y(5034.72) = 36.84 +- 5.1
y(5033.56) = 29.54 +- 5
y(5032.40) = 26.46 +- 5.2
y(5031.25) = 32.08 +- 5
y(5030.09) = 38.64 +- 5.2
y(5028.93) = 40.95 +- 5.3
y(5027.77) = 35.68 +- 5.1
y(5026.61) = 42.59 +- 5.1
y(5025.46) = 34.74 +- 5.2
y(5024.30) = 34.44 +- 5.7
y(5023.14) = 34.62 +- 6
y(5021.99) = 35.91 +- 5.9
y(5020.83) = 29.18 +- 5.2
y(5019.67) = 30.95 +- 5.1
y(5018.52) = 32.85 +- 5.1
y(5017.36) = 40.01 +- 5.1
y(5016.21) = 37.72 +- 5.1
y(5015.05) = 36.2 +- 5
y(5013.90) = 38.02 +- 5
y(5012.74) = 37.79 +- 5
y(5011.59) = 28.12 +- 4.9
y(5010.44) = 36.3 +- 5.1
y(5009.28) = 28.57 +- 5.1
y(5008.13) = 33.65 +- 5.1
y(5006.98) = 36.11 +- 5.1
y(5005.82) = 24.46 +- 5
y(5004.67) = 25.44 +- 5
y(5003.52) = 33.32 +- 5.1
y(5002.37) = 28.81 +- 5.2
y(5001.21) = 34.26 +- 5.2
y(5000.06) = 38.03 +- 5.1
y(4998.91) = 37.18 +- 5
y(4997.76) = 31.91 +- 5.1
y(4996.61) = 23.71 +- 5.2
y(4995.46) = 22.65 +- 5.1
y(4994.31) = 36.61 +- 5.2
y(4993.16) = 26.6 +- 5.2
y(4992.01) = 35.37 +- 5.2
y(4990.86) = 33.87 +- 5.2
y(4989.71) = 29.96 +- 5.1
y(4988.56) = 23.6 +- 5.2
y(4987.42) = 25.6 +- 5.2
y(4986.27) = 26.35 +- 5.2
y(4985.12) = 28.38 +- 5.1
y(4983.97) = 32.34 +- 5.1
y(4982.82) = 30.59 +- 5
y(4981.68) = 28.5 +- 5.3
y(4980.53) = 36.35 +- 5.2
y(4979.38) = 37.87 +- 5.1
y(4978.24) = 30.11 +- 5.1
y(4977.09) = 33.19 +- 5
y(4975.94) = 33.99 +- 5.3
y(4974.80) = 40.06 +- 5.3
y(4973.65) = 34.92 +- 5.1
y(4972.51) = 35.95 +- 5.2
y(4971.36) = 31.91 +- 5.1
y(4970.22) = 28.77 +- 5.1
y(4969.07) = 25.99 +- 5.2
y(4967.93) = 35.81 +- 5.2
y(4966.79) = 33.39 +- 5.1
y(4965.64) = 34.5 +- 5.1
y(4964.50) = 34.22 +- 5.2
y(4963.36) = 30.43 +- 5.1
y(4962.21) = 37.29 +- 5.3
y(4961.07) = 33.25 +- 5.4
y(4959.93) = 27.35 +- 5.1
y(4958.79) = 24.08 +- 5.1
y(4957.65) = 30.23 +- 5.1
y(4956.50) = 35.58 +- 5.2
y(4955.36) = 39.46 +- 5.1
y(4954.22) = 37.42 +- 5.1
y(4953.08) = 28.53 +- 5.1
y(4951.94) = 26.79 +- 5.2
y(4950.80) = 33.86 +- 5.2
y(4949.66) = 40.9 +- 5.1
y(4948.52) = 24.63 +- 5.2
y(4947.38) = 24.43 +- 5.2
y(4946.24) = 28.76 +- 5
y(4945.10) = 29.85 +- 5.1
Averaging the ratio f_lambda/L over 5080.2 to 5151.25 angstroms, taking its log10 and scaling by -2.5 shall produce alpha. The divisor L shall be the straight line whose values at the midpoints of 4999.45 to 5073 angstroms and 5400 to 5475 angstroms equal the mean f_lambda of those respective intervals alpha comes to 0.33 mag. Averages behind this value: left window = 34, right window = 42.1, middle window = 26.2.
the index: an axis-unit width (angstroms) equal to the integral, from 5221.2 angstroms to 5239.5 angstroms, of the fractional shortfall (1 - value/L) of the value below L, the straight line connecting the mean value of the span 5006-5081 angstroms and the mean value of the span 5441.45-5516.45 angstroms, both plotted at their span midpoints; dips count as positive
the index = 3.5 angstroms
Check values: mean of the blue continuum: 34.4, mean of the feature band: 32.2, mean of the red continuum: 46.9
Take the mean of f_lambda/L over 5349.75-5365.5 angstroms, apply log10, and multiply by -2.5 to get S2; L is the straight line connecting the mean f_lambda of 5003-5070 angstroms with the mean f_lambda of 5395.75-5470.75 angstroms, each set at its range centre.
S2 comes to 0.160 mag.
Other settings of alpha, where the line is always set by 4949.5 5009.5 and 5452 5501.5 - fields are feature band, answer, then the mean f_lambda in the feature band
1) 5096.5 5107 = 0.223 mag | 28.9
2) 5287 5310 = 0.252 mag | 33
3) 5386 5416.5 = 0.203 mag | 37.1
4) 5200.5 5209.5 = 0.207 mag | 32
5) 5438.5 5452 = 0.061 mag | 43.6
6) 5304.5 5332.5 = 0.262 mag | 33.1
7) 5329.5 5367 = 0.259 mag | 34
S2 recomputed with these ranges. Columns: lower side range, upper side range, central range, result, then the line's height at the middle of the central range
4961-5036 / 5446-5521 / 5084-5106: 0.12 mag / 35.8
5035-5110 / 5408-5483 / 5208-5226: 0.14 mag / 37.3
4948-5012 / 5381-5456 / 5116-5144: 0.50 mag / 34.3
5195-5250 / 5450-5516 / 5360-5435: 0.13 mag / 42.3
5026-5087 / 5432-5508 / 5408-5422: 0.19 mag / 44.7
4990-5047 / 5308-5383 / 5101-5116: 0.11 mag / 34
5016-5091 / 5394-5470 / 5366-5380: 0.03 mag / 40.1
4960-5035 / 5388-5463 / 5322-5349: 0.17 mag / 38.8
